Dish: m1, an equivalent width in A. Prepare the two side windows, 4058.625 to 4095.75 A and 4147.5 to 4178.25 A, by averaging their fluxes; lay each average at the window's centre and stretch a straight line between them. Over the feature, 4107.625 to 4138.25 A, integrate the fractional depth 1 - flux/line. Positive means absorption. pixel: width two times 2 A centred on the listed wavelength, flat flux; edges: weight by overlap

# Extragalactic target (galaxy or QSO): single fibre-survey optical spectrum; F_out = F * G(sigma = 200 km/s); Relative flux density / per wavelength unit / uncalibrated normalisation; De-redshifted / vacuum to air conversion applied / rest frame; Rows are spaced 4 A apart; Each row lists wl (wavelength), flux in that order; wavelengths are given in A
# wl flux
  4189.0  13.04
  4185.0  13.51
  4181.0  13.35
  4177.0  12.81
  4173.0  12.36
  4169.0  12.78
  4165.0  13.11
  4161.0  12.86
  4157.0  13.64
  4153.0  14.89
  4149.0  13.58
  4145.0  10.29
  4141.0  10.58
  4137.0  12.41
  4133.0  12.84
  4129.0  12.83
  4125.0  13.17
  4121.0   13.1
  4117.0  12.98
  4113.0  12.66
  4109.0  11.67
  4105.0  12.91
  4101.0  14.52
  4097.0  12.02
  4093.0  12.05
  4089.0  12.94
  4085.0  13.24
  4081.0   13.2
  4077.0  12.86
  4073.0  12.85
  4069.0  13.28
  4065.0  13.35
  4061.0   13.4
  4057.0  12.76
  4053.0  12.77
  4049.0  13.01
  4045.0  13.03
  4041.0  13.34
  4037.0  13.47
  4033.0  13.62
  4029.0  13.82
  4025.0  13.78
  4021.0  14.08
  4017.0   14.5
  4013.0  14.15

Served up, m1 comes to 0.9 A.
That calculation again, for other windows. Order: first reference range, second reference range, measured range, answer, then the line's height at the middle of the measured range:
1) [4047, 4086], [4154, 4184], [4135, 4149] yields 1.7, 13.1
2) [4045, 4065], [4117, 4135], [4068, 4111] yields 0.5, 13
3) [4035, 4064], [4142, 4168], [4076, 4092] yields 0.1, 13.1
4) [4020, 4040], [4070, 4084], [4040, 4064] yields 0.6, 13.4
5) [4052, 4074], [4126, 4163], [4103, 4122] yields 0.3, 12.8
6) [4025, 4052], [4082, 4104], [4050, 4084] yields 0.3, 13.2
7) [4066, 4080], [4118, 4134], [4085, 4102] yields 0.3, 13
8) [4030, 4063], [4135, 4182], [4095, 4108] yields -0.1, 13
